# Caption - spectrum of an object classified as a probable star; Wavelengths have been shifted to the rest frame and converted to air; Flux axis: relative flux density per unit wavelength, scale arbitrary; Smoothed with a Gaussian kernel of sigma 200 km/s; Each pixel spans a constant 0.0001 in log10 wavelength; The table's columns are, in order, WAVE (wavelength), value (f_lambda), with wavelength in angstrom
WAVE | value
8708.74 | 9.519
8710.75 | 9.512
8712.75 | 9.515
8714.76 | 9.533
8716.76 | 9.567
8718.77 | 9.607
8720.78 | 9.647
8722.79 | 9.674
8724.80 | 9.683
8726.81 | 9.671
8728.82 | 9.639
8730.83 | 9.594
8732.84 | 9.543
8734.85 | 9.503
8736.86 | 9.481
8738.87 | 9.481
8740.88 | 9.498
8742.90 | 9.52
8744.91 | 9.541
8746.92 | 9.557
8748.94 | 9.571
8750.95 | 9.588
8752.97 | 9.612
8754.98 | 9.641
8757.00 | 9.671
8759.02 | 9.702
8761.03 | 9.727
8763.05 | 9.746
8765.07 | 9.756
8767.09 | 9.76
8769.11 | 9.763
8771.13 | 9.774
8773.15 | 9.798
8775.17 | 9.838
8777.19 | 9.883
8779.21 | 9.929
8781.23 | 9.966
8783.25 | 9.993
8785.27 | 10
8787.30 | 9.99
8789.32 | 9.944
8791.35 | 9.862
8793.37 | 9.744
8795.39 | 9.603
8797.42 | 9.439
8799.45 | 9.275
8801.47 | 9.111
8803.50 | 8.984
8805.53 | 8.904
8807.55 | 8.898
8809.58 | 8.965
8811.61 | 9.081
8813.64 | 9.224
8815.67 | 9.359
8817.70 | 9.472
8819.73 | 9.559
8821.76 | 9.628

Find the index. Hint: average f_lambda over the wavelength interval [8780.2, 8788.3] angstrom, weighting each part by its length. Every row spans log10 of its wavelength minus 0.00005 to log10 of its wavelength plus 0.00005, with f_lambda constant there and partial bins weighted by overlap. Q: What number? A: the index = 9.99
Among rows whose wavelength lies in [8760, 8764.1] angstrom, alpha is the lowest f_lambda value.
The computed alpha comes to 9.727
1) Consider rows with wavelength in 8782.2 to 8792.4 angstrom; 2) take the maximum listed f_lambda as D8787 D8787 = 10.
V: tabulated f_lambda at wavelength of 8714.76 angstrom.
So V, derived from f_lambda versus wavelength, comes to 9.533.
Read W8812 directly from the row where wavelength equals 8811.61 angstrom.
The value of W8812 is 9.081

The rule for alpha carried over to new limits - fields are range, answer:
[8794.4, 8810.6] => 8.898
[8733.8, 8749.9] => 9.481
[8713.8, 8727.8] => 9.533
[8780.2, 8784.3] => 9.966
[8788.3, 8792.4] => 9.862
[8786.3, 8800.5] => 9.275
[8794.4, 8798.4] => 9.439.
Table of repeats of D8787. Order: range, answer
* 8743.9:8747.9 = 9.557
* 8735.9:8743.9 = 9.52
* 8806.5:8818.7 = 9.472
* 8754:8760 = 9.702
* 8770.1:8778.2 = 9.883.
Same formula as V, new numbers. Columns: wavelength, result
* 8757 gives 9.671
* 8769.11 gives 9.763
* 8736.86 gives 9.481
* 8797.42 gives 9.439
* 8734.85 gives 9.503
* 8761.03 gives 9.727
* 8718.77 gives 9.607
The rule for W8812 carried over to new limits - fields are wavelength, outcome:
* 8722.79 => 9.674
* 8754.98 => 9.641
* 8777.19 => 9.883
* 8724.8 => 9.683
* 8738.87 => 9.481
